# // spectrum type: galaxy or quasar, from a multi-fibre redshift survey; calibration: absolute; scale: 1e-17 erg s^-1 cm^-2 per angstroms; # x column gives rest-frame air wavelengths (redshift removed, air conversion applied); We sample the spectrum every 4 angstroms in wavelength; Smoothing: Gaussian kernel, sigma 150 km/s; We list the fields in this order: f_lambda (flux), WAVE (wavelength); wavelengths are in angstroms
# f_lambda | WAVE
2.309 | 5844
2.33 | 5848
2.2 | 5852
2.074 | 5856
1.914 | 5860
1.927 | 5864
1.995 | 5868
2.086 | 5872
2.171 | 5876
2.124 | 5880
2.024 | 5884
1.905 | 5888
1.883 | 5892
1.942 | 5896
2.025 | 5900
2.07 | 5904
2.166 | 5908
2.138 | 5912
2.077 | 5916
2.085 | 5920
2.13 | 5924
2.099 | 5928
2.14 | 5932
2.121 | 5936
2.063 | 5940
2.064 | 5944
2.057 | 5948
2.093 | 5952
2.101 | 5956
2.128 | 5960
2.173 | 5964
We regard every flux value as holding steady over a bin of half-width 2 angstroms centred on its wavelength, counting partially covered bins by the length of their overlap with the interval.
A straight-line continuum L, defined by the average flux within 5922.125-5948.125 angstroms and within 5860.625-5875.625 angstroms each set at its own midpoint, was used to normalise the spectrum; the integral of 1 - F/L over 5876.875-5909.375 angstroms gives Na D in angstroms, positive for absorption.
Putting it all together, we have 0.4 angstroms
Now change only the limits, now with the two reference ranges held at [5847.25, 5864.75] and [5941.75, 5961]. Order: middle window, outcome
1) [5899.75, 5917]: -0.15 angstroms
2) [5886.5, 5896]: 0.82 angstroms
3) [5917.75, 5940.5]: -0.25 angstroms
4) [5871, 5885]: -0.16 angstroms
